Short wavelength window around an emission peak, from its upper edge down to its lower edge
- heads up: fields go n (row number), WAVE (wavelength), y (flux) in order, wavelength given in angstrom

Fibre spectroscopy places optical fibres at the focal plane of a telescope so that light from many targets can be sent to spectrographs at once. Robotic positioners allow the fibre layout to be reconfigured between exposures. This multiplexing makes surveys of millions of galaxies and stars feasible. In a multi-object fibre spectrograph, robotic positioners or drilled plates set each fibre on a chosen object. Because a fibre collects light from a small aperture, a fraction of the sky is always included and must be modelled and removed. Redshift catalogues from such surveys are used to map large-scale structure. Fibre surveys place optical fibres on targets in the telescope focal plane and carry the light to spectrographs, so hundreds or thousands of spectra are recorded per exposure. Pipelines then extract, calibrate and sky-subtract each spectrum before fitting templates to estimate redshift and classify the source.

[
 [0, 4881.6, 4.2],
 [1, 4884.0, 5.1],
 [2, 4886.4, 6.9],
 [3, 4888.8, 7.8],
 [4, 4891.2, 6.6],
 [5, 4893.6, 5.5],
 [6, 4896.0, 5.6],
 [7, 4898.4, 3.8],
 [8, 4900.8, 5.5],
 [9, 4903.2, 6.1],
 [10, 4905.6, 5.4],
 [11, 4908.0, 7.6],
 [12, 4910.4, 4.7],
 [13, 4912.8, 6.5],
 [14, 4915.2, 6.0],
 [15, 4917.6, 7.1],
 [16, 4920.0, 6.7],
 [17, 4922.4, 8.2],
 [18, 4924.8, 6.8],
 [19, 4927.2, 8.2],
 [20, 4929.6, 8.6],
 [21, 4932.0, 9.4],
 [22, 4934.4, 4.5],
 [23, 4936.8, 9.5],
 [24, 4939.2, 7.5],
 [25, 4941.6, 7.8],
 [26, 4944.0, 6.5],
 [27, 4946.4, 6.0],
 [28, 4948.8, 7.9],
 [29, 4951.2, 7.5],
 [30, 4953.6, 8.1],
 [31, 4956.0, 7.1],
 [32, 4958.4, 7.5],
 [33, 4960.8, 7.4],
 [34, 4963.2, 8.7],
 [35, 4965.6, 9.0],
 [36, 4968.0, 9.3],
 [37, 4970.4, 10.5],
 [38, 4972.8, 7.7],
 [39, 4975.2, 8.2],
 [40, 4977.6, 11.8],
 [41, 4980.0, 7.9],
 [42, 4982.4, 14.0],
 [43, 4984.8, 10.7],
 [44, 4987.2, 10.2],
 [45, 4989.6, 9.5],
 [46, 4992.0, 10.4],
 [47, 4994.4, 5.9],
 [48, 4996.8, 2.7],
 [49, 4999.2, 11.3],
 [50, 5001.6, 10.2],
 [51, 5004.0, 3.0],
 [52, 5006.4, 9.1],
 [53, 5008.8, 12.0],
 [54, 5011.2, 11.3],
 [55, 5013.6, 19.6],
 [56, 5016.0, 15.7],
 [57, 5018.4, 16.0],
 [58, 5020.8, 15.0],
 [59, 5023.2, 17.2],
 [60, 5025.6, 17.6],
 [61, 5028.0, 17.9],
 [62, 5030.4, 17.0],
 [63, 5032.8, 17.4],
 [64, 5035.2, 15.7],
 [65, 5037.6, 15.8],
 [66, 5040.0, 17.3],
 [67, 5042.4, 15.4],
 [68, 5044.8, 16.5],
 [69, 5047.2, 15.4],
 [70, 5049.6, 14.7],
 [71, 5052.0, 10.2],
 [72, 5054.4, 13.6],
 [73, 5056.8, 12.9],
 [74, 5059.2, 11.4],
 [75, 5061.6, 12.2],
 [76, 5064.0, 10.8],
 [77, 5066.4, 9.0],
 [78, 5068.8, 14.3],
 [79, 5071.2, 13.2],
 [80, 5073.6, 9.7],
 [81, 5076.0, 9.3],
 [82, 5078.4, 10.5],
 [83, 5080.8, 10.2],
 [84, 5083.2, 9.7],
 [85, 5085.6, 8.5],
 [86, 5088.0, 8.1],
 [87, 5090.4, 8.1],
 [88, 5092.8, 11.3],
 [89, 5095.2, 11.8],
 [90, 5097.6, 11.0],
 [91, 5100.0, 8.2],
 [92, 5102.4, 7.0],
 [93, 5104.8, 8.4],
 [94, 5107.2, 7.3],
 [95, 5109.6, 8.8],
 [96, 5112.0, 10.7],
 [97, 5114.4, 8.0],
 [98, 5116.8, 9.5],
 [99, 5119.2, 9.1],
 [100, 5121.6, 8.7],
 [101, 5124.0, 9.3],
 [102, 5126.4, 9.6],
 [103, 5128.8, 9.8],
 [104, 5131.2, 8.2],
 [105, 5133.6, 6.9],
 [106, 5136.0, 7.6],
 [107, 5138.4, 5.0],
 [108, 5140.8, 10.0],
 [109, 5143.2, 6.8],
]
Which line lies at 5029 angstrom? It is C IV 1549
